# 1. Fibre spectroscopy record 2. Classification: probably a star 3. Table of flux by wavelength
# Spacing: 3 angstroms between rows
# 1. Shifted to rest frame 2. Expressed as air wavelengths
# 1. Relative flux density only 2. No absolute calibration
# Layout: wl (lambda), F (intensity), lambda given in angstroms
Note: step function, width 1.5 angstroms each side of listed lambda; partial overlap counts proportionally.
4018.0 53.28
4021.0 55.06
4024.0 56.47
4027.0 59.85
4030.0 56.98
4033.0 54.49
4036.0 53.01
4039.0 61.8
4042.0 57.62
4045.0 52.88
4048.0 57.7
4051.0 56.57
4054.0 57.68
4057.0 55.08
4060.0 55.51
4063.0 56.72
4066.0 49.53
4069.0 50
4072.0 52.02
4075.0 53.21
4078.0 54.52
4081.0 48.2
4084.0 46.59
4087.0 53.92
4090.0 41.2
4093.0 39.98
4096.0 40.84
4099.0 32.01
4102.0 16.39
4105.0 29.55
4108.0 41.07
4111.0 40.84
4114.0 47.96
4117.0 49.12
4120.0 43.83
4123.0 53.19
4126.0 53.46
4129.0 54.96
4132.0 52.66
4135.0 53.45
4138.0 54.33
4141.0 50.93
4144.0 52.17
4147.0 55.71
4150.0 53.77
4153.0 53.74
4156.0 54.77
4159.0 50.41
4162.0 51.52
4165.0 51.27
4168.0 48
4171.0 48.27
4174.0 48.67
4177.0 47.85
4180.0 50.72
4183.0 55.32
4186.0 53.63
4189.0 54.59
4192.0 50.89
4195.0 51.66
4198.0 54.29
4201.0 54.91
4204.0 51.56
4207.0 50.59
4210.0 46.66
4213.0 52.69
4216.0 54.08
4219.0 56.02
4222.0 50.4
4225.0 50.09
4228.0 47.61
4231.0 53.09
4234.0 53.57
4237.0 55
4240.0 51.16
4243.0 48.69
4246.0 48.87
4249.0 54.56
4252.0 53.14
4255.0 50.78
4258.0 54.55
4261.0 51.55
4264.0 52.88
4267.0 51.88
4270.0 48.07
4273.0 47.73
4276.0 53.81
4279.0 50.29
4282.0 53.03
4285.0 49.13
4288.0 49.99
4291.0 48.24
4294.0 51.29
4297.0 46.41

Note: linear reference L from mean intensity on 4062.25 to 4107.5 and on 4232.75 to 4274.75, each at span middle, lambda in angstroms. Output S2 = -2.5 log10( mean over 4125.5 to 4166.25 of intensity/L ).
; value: -0.138 mag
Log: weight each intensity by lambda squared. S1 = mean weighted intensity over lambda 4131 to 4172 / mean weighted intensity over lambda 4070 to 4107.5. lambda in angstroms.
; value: 1.27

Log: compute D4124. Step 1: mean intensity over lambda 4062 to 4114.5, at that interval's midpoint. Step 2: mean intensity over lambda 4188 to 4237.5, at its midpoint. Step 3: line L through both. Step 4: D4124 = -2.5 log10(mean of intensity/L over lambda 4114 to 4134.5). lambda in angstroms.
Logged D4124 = -0.11 mag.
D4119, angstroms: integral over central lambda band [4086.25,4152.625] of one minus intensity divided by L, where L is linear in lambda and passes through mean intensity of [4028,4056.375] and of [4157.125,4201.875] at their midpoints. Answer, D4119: 9.4 angstroms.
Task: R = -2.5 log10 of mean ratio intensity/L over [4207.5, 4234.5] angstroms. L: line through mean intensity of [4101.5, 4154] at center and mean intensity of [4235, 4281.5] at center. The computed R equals -0.02 mag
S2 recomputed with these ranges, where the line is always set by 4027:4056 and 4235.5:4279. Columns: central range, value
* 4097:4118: 0.45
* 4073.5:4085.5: 0.11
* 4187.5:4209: 0.01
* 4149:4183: 0.06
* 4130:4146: 0.03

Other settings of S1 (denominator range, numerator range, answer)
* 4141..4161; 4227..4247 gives 1.00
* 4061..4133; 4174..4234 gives 1.19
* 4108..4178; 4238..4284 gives 1.07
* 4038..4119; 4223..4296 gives 1.17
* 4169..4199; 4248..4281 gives 1.04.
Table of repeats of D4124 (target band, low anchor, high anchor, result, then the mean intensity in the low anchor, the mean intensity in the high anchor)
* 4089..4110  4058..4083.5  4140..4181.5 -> 0.447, 52.3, 51.3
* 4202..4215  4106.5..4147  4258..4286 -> 0.000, 50.1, 51.2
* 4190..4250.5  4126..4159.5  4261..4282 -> 0.003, 53.4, 51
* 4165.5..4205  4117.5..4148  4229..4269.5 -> 0.014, 52.3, 52.1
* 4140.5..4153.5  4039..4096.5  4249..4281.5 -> -0.032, 52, 51.7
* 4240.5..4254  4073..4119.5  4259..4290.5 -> -0.038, 42.5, 50.8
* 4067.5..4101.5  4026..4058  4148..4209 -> 0.205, 56.7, 51.8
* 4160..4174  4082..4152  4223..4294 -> -0.040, 46.1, 51.2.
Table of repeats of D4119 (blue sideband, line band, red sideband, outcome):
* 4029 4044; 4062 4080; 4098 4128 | -1.02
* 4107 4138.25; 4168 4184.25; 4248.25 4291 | 0.09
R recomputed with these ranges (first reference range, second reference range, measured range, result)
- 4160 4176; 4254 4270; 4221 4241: -0.01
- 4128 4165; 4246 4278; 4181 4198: -0.01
